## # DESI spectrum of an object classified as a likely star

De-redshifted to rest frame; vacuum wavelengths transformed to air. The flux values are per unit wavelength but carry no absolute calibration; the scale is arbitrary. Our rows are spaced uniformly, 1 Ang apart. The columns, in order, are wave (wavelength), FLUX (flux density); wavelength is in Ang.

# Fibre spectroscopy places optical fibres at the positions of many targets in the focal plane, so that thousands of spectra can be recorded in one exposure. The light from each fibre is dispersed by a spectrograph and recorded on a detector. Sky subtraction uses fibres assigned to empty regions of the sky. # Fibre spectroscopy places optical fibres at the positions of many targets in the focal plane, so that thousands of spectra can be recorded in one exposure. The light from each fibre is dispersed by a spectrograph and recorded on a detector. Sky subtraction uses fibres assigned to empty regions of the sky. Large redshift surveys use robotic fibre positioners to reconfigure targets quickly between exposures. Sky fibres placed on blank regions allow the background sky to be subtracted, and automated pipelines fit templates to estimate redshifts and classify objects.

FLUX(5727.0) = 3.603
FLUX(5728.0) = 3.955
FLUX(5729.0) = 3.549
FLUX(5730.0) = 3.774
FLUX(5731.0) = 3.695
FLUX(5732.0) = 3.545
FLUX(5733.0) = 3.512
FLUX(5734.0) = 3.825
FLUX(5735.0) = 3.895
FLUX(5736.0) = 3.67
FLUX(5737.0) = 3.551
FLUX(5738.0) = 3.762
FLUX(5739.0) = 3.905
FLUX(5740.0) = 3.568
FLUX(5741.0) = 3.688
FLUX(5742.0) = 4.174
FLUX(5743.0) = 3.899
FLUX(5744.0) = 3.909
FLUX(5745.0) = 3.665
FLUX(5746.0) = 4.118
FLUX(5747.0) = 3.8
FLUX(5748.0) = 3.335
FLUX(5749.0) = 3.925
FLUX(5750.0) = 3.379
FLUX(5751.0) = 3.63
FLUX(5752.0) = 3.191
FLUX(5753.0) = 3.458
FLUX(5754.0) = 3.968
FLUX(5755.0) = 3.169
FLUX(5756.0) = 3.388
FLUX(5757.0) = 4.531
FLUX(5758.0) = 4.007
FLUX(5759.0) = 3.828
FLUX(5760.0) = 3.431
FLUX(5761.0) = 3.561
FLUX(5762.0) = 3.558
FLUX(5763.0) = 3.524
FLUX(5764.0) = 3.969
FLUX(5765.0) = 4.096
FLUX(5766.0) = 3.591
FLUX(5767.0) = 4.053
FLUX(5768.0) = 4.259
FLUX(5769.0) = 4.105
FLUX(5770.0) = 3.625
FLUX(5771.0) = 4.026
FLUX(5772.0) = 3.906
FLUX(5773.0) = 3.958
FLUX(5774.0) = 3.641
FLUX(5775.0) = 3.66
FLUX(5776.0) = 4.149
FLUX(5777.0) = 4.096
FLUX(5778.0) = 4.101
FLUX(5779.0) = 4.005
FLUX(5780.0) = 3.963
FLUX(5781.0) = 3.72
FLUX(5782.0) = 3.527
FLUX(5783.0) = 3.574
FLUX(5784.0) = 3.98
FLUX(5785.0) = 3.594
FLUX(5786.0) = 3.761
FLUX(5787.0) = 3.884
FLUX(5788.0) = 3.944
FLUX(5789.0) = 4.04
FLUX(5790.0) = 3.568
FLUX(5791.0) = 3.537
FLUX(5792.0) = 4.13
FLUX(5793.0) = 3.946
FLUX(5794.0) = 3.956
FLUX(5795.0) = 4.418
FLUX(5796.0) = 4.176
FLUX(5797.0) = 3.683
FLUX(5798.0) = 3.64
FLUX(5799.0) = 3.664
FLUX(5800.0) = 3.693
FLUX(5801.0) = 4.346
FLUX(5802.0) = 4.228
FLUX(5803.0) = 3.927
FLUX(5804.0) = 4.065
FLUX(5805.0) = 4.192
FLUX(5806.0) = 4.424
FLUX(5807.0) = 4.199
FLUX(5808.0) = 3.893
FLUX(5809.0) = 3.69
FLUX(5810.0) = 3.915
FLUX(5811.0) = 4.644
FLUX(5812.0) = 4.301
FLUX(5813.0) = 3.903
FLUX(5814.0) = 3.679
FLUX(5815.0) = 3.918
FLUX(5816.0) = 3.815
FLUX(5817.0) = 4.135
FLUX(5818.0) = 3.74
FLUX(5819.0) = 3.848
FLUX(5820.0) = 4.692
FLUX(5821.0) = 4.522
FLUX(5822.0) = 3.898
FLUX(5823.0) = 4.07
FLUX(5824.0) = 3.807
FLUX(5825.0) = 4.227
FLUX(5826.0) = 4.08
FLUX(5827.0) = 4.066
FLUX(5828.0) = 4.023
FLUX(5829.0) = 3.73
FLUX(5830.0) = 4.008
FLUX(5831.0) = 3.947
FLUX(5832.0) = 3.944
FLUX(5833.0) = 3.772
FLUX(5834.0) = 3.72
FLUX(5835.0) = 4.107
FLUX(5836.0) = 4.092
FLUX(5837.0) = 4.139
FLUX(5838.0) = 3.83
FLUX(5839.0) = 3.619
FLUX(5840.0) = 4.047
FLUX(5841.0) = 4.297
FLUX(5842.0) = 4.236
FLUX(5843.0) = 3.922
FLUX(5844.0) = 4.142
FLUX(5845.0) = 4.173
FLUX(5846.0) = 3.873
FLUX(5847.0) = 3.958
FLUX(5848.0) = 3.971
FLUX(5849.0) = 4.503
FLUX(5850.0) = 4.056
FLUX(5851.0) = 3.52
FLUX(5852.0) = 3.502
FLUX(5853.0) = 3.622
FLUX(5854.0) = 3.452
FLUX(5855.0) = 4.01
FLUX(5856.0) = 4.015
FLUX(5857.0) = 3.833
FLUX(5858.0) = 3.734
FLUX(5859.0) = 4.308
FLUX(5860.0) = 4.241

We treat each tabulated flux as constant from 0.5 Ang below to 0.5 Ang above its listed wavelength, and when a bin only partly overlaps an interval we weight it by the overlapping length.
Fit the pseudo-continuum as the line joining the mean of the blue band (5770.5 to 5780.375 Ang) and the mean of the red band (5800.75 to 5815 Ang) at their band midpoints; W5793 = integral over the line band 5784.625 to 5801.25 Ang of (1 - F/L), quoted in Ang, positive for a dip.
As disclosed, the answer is 0.6 Ang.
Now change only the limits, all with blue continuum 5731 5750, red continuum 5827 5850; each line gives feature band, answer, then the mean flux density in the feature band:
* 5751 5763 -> 0.5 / 3.64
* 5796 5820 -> -0.4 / 4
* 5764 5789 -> -0.3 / 3.89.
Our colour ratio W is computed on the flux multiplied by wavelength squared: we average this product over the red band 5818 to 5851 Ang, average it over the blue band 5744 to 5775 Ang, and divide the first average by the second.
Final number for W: 1.10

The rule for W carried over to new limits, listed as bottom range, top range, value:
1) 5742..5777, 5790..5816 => 1.07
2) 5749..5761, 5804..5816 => 1.14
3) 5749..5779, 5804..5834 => 1.08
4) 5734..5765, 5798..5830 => 1.11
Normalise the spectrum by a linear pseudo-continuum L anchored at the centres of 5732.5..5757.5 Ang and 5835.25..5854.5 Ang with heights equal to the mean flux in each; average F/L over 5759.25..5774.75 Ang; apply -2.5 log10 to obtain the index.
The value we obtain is -0.01 mag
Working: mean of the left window 3.72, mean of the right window 3.95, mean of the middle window 3.82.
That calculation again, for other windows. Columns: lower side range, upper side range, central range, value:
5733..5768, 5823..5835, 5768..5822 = -0.028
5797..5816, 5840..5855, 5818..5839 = -0.009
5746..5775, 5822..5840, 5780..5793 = 0.012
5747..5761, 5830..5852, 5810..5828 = -0.048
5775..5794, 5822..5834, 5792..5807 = -0.039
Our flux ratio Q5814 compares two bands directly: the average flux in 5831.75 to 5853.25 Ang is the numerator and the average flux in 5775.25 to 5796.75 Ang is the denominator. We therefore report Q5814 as 1.01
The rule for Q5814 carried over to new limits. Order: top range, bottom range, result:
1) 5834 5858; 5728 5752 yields 1.06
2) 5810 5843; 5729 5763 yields 1.09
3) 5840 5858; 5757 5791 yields 1.03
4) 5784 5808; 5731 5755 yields 1.07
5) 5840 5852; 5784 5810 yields 1.02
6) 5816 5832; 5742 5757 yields 1.10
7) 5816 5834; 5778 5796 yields 1.04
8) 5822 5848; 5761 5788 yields 1.04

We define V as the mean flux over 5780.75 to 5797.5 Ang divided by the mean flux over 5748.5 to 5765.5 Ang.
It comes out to 1.05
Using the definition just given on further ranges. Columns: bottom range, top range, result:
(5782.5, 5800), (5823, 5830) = 1.04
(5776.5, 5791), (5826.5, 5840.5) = 1.03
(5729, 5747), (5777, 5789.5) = 1.02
